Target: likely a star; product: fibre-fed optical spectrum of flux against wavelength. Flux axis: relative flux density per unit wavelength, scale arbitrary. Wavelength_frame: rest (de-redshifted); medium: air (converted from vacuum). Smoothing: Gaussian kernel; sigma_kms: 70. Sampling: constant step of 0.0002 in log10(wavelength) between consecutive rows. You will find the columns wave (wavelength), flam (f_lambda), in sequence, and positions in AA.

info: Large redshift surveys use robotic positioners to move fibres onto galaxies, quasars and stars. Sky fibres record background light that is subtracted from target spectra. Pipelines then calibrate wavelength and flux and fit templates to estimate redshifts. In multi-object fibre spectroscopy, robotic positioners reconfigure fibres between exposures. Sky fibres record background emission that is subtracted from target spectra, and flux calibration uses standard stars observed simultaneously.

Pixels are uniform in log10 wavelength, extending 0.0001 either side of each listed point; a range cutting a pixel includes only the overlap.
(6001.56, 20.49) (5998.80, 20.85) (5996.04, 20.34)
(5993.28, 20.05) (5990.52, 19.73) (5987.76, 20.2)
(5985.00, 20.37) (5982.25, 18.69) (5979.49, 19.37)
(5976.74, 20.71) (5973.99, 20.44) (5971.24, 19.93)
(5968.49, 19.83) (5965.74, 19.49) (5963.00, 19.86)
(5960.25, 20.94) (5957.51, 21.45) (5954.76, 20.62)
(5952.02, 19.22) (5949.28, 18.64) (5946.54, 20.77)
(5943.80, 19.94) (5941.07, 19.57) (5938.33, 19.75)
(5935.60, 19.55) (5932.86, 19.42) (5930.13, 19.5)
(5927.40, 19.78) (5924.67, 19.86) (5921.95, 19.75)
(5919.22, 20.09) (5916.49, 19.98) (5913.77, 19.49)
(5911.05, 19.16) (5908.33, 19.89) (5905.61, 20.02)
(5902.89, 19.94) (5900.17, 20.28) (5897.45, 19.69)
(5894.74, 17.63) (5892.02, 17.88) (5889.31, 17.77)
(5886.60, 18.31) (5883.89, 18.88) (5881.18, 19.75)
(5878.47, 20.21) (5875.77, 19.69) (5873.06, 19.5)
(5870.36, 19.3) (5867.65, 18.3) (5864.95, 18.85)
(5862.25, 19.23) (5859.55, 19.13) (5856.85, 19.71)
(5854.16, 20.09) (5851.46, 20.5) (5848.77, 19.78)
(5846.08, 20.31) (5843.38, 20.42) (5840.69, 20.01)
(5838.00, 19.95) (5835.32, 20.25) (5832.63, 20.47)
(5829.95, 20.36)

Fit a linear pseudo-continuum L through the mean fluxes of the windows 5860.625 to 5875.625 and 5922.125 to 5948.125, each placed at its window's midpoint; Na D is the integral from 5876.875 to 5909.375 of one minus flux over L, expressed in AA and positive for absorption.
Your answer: 0.27 AA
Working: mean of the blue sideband 19.1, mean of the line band 19.2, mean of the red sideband 19.8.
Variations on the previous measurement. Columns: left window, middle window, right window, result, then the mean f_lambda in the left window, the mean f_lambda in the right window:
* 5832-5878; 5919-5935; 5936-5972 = 0.18 AA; 19.7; 20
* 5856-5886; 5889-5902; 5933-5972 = 0.48 AA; 19.3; 19.9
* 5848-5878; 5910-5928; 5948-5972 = 0.04 AA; 19.5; 20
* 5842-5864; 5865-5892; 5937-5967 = 1.23 AA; 19.9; 20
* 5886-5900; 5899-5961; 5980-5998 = -2.92 AA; 18.4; 19.9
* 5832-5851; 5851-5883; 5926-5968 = 0.99 AA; 20.2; 19.9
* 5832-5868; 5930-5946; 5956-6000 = 0.28 AA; 19.8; 20.1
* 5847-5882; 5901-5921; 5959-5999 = -0.06 AA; 19.5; 20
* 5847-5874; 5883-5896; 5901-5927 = 1.04 AA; 19.5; 19.8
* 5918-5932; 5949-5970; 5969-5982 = -0.18 AA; 19.8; 20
